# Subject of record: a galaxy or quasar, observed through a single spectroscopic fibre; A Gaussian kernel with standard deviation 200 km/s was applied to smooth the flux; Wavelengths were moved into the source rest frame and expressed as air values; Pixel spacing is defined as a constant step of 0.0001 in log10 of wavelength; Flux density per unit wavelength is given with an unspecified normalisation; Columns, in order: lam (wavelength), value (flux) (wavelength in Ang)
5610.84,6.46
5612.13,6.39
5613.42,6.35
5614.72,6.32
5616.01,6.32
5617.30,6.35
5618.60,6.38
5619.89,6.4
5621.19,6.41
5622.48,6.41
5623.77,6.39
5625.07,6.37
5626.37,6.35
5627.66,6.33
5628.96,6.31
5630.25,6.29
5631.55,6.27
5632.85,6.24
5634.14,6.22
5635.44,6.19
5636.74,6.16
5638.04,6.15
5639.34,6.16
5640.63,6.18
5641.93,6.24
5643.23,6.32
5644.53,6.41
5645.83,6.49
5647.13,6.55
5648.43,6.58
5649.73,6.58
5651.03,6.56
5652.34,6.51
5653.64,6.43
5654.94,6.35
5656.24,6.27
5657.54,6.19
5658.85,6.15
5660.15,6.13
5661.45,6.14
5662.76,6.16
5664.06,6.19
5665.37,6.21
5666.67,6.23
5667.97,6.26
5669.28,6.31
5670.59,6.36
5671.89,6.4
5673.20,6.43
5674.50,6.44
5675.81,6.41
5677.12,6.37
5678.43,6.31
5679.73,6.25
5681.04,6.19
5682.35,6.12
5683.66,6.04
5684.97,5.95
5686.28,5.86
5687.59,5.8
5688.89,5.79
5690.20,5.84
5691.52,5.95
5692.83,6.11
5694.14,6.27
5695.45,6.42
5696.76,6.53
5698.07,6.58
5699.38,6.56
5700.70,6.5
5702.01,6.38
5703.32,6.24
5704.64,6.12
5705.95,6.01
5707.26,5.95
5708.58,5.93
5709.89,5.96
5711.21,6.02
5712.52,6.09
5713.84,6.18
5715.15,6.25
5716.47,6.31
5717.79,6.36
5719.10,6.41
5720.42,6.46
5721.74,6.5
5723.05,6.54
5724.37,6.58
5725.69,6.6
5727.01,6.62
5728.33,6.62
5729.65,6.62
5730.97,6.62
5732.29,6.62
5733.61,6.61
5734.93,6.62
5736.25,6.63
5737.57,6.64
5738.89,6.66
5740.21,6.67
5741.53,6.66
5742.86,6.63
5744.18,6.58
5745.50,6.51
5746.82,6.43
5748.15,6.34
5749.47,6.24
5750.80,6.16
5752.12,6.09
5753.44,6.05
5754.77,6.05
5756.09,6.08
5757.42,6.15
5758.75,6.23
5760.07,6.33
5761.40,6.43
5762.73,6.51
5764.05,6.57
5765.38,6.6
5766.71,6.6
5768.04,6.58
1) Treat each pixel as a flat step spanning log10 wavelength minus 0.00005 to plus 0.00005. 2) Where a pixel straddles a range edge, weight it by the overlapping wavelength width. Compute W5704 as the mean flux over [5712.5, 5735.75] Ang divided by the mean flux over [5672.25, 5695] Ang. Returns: 1.06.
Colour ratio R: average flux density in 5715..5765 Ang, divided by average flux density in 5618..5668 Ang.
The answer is 1.0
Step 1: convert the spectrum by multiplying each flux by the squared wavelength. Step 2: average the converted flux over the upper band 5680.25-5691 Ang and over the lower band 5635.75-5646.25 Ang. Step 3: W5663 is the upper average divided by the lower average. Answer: 0.97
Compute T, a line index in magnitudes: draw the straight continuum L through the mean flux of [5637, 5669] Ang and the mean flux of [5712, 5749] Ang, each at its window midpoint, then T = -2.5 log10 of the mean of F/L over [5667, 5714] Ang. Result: 0.04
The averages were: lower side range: 6.31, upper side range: 6.51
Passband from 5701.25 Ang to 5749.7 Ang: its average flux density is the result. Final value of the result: 6.41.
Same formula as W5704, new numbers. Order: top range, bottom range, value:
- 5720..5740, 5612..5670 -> 1.05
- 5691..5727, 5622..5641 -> 1.00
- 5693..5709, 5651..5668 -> 1.00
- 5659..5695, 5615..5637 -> 0.98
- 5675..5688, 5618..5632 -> 0.97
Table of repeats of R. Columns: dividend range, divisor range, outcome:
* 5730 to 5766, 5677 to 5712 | 1.05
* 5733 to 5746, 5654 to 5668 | 1.07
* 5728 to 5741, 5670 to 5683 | 1.05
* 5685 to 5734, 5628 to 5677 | 1.00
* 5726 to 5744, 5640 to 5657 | 1.03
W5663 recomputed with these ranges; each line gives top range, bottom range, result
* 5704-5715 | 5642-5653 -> 0.95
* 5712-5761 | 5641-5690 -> 1.05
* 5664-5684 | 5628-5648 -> 1.01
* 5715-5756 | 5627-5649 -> 1.06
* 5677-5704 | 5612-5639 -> 1.00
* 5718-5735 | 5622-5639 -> 1.08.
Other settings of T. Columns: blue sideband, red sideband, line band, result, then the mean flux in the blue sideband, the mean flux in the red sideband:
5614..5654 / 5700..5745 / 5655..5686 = 0.02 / 6.35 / 6.42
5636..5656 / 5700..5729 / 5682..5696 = 0.06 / 6.38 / 6.3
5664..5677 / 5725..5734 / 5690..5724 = 0.04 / 6.33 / 6.61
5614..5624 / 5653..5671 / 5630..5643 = 0.02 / 6.37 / 6.24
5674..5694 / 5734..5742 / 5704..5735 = 0.02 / 6.09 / 6.65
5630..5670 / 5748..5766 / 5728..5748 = -0.05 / 6.29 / 6.27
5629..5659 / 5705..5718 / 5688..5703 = -0.02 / 6.33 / 6.1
